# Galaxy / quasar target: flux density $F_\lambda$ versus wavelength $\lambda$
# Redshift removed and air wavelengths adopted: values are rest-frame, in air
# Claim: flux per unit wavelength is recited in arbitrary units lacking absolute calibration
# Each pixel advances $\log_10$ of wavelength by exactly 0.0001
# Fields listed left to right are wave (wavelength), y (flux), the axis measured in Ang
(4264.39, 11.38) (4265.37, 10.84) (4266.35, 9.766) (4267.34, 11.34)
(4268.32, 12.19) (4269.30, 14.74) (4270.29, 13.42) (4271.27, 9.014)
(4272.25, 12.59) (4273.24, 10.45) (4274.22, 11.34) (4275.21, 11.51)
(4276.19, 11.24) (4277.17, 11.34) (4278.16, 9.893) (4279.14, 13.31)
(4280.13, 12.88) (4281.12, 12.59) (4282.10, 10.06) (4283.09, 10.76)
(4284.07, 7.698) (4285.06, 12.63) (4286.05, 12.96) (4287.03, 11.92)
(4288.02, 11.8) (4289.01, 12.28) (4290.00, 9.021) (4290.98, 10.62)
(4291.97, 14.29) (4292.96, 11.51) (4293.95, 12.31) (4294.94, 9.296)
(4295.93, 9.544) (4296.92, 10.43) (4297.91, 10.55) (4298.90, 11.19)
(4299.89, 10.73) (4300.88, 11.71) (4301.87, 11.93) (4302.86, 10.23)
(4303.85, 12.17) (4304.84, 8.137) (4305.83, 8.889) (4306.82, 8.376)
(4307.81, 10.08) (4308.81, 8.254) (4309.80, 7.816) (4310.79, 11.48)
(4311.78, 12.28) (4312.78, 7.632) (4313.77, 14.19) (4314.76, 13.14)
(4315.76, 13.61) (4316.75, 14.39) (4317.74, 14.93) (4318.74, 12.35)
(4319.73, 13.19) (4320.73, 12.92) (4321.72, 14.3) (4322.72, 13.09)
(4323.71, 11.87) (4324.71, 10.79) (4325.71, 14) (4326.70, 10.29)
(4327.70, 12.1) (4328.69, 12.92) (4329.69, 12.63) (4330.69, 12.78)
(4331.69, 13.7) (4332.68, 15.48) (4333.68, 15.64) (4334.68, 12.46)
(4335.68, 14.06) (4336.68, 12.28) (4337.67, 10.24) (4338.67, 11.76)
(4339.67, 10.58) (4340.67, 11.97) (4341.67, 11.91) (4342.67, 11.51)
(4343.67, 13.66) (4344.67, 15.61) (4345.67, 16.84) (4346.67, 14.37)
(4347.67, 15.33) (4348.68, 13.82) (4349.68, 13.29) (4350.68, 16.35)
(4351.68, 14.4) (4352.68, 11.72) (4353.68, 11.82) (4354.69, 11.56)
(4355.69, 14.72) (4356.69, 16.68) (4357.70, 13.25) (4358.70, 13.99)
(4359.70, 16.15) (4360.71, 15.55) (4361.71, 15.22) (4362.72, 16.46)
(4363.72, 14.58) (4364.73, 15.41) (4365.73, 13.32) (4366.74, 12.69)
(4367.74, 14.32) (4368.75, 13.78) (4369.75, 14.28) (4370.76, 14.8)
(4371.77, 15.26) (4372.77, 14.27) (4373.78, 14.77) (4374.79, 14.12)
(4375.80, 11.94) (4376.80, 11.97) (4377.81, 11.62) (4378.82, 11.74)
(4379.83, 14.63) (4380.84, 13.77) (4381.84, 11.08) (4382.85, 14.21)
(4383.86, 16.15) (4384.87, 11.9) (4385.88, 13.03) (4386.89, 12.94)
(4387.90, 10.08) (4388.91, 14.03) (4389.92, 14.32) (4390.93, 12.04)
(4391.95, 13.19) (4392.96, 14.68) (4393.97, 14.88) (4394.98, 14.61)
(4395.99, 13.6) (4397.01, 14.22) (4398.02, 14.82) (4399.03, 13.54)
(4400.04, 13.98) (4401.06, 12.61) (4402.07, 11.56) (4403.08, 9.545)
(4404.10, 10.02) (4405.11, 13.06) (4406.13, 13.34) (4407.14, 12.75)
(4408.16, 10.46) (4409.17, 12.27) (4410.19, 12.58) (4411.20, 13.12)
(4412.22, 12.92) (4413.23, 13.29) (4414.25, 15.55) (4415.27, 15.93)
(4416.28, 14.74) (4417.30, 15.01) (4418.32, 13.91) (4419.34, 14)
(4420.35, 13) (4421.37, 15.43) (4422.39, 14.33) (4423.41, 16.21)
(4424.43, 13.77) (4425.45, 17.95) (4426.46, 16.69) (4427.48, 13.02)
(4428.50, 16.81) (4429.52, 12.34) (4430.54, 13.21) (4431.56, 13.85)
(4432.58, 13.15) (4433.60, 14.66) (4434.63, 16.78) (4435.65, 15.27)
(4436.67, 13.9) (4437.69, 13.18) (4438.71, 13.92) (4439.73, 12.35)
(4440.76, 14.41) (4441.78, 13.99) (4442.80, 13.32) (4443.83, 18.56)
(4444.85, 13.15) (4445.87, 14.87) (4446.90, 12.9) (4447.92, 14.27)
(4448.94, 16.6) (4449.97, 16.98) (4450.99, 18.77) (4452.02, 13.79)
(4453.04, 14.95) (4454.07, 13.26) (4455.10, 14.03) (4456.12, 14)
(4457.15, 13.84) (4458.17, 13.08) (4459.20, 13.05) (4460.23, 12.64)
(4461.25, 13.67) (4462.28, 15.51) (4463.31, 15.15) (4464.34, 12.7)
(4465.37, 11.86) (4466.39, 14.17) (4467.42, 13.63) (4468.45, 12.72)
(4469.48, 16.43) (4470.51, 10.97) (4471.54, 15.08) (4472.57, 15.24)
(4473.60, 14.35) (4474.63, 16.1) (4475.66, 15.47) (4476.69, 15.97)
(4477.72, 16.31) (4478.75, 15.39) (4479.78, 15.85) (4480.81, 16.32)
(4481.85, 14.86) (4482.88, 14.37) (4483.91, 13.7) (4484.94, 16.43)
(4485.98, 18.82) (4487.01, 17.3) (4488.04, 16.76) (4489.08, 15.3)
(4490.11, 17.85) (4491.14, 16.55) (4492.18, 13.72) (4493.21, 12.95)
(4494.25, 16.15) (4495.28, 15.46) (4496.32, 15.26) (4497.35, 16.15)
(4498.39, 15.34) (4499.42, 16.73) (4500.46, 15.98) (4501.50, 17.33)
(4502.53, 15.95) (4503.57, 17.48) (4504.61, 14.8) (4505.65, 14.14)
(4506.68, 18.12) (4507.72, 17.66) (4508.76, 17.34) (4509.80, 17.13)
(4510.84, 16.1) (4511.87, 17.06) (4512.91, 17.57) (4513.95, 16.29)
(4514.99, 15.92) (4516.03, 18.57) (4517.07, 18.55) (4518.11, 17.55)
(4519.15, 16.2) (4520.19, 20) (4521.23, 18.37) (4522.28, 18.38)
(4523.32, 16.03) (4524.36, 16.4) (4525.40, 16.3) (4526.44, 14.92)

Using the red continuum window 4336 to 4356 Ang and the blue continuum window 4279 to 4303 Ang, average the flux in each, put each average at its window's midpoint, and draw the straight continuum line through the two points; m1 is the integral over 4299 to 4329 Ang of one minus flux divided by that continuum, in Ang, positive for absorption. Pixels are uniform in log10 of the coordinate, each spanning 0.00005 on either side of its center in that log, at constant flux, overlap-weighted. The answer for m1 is 1.3 Ang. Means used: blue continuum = 11.3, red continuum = 13.2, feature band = 11.6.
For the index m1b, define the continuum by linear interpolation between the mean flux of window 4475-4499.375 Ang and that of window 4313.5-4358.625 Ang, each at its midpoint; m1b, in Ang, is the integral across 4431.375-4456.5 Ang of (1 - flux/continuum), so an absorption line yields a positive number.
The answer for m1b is 0.8 Ang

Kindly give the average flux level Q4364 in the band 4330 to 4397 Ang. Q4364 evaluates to 13.7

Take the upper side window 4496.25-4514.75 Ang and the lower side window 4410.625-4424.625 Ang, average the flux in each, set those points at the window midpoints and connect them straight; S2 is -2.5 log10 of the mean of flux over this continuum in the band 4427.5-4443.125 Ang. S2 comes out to 0.06 mag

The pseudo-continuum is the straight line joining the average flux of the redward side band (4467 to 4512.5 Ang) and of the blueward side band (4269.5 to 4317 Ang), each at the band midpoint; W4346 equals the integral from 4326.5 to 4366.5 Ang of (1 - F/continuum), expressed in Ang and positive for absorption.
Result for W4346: -4.2 Ang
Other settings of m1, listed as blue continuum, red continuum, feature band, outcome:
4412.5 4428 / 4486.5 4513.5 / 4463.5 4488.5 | 1.25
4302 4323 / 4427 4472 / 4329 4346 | -1.56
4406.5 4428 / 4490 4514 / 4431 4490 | 1.80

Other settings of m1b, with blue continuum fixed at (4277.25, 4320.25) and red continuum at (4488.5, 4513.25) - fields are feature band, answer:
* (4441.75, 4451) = -0.24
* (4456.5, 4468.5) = 1.33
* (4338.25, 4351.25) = -1.33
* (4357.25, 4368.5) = -1.60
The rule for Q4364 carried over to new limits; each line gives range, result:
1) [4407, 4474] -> 14.2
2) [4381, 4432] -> 13.6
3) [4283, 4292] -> 11.3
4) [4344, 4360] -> 14.3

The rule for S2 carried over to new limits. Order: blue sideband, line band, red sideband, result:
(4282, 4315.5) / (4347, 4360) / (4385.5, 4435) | -0.15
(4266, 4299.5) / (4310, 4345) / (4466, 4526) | -0.03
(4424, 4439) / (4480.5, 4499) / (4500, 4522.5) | 0.05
